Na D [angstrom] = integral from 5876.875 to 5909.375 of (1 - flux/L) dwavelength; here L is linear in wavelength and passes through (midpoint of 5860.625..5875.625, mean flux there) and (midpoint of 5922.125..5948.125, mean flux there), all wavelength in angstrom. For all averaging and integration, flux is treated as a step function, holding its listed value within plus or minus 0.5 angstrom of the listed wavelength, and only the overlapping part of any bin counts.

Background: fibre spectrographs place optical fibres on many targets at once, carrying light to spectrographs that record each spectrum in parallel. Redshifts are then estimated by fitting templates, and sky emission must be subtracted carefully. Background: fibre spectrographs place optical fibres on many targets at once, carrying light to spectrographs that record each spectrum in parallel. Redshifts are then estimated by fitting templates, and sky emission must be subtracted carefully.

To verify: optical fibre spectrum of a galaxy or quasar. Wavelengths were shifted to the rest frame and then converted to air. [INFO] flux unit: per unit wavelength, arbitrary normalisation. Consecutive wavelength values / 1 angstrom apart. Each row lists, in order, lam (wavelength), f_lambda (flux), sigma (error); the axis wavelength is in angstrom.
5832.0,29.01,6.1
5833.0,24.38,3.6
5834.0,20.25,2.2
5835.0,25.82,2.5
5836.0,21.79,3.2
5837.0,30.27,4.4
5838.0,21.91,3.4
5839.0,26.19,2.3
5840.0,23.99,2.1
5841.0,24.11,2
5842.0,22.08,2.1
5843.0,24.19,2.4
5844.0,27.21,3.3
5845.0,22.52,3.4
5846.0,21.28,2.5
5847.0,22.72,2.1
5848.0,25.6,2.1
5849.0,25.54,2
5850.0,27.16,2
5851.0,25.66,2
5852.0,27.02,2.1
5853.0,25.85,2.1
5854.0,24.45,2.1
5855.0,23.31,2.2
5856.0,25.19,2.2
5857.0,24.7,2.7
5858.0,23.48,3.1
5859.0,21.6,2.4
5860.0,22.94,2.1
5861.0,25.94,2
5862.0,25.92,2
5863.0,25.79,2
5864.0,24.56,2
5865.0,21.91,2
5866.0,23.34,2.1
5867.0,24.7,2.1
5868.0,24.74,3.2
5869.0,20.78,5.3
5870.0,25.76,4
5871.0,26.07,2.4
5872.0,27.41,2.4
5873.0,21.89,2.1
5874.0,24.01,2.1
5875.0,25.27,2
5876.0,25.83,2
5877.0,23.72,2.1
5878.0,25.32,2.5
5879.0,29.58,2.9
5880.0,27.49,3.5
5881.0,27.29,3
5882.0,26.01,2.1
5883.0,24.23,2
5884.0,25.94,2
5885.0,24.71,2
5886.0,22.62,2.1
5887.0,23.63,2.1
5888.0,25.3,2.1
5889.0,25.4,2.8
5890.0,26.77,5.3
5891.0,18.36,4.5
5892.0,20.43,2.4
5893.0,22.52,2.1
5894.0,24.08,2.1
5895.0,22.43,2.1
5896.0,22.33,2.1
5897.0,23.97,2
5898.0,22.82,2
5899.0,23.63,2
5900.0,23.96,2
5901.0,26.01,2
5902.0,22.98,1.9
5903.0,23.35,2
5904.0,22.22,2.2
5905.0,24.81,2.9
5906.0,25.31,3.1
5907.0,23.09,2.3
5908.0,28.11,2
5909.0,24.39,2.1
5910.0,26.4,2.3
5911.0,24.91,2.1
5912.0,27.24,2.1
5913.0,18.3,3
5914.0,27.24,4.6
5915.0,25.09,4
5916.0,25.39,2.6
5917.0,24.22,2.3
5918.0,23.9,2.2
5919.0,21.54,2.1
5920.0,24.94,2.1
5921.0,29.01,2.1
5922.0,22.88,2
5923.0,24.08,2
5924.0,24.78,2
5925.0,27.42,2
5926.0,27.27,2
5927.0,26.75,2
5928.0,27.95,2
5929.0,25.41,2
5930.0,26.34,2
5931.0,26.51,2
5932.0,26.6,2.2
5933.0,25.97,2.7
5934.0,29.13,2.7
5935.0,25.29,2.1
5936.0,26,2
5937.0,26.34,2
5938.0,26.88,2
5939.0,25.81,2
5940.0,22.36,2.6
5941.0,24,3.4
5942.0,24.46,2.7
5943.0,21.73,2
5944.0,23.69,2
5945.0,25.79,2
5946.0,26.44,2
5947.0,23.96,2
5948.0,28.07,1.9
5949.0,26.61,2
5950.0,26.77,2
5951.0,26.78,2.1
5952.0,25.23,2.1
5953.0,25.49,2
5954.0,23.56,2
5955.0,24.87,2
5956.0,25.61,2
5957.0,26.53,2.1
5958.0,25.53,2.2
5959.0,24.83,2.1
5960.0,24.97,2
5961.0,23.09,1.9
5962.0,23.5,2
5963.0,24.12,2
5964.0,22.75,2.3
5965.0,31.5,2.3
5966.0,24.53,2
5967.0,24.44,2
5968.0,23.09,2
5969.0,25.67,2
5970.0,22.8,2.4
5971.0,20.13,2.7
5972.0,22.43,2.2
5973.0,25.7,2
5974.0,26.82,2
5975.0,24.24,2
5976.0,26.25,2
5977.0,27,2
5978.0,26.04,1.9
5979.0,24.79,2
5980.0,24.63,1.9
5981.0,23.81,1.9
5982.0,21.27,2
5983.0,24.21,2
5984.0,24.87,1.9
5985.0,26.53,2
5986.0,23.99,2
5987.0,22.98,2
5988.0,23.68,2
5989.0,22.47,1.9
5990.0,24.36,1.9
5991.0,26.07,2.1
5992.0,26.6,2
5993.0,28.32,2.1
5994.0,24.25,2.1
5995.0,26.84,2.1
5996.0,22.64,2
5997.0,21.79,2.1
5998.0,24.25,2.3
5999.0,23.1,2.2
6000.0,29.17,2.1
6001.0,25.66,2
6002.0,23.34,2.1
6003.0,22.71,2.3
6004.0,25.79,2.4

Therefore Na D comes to 0.8 angstrom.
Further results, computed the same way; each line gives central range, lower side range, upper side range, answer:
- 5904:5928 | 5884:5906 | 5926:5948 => -0.5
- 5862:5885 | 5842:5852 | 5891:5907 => -1.1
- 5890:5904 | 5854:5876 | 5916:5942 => 1.1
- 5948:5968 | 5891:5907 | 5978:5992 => -1.1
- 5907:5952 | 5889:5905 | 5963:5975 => -3.2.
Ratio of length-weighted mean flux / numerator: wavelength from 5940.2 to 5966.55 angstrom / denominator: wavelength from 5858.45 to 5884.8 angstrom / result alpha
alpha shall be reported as 1.01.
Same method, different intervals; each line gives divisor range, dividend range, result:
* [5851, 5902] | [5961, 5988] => 1.00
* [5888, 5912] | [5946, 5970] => 1.05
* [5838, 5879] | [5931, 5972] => 1.02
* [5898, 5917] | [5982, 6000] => 1.00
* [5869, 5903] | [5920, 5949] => 1.05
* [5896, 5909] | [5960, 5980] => 1.02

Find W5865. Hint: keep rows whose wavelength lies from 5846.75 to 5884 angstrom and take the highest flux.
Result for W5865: 29.58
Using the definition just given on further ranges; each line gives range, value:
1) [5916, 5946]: 29.13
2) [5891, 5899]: 24.08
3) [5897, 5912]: 28.11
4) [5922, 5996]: 31.5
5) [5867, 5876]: 27.41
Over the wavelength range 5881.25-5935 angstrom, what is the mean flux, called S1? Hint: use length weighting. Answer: 24.7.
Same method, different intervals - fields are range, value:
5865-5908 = 24.3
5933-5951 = 25.5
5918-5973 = 25.2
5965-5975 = 24.3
